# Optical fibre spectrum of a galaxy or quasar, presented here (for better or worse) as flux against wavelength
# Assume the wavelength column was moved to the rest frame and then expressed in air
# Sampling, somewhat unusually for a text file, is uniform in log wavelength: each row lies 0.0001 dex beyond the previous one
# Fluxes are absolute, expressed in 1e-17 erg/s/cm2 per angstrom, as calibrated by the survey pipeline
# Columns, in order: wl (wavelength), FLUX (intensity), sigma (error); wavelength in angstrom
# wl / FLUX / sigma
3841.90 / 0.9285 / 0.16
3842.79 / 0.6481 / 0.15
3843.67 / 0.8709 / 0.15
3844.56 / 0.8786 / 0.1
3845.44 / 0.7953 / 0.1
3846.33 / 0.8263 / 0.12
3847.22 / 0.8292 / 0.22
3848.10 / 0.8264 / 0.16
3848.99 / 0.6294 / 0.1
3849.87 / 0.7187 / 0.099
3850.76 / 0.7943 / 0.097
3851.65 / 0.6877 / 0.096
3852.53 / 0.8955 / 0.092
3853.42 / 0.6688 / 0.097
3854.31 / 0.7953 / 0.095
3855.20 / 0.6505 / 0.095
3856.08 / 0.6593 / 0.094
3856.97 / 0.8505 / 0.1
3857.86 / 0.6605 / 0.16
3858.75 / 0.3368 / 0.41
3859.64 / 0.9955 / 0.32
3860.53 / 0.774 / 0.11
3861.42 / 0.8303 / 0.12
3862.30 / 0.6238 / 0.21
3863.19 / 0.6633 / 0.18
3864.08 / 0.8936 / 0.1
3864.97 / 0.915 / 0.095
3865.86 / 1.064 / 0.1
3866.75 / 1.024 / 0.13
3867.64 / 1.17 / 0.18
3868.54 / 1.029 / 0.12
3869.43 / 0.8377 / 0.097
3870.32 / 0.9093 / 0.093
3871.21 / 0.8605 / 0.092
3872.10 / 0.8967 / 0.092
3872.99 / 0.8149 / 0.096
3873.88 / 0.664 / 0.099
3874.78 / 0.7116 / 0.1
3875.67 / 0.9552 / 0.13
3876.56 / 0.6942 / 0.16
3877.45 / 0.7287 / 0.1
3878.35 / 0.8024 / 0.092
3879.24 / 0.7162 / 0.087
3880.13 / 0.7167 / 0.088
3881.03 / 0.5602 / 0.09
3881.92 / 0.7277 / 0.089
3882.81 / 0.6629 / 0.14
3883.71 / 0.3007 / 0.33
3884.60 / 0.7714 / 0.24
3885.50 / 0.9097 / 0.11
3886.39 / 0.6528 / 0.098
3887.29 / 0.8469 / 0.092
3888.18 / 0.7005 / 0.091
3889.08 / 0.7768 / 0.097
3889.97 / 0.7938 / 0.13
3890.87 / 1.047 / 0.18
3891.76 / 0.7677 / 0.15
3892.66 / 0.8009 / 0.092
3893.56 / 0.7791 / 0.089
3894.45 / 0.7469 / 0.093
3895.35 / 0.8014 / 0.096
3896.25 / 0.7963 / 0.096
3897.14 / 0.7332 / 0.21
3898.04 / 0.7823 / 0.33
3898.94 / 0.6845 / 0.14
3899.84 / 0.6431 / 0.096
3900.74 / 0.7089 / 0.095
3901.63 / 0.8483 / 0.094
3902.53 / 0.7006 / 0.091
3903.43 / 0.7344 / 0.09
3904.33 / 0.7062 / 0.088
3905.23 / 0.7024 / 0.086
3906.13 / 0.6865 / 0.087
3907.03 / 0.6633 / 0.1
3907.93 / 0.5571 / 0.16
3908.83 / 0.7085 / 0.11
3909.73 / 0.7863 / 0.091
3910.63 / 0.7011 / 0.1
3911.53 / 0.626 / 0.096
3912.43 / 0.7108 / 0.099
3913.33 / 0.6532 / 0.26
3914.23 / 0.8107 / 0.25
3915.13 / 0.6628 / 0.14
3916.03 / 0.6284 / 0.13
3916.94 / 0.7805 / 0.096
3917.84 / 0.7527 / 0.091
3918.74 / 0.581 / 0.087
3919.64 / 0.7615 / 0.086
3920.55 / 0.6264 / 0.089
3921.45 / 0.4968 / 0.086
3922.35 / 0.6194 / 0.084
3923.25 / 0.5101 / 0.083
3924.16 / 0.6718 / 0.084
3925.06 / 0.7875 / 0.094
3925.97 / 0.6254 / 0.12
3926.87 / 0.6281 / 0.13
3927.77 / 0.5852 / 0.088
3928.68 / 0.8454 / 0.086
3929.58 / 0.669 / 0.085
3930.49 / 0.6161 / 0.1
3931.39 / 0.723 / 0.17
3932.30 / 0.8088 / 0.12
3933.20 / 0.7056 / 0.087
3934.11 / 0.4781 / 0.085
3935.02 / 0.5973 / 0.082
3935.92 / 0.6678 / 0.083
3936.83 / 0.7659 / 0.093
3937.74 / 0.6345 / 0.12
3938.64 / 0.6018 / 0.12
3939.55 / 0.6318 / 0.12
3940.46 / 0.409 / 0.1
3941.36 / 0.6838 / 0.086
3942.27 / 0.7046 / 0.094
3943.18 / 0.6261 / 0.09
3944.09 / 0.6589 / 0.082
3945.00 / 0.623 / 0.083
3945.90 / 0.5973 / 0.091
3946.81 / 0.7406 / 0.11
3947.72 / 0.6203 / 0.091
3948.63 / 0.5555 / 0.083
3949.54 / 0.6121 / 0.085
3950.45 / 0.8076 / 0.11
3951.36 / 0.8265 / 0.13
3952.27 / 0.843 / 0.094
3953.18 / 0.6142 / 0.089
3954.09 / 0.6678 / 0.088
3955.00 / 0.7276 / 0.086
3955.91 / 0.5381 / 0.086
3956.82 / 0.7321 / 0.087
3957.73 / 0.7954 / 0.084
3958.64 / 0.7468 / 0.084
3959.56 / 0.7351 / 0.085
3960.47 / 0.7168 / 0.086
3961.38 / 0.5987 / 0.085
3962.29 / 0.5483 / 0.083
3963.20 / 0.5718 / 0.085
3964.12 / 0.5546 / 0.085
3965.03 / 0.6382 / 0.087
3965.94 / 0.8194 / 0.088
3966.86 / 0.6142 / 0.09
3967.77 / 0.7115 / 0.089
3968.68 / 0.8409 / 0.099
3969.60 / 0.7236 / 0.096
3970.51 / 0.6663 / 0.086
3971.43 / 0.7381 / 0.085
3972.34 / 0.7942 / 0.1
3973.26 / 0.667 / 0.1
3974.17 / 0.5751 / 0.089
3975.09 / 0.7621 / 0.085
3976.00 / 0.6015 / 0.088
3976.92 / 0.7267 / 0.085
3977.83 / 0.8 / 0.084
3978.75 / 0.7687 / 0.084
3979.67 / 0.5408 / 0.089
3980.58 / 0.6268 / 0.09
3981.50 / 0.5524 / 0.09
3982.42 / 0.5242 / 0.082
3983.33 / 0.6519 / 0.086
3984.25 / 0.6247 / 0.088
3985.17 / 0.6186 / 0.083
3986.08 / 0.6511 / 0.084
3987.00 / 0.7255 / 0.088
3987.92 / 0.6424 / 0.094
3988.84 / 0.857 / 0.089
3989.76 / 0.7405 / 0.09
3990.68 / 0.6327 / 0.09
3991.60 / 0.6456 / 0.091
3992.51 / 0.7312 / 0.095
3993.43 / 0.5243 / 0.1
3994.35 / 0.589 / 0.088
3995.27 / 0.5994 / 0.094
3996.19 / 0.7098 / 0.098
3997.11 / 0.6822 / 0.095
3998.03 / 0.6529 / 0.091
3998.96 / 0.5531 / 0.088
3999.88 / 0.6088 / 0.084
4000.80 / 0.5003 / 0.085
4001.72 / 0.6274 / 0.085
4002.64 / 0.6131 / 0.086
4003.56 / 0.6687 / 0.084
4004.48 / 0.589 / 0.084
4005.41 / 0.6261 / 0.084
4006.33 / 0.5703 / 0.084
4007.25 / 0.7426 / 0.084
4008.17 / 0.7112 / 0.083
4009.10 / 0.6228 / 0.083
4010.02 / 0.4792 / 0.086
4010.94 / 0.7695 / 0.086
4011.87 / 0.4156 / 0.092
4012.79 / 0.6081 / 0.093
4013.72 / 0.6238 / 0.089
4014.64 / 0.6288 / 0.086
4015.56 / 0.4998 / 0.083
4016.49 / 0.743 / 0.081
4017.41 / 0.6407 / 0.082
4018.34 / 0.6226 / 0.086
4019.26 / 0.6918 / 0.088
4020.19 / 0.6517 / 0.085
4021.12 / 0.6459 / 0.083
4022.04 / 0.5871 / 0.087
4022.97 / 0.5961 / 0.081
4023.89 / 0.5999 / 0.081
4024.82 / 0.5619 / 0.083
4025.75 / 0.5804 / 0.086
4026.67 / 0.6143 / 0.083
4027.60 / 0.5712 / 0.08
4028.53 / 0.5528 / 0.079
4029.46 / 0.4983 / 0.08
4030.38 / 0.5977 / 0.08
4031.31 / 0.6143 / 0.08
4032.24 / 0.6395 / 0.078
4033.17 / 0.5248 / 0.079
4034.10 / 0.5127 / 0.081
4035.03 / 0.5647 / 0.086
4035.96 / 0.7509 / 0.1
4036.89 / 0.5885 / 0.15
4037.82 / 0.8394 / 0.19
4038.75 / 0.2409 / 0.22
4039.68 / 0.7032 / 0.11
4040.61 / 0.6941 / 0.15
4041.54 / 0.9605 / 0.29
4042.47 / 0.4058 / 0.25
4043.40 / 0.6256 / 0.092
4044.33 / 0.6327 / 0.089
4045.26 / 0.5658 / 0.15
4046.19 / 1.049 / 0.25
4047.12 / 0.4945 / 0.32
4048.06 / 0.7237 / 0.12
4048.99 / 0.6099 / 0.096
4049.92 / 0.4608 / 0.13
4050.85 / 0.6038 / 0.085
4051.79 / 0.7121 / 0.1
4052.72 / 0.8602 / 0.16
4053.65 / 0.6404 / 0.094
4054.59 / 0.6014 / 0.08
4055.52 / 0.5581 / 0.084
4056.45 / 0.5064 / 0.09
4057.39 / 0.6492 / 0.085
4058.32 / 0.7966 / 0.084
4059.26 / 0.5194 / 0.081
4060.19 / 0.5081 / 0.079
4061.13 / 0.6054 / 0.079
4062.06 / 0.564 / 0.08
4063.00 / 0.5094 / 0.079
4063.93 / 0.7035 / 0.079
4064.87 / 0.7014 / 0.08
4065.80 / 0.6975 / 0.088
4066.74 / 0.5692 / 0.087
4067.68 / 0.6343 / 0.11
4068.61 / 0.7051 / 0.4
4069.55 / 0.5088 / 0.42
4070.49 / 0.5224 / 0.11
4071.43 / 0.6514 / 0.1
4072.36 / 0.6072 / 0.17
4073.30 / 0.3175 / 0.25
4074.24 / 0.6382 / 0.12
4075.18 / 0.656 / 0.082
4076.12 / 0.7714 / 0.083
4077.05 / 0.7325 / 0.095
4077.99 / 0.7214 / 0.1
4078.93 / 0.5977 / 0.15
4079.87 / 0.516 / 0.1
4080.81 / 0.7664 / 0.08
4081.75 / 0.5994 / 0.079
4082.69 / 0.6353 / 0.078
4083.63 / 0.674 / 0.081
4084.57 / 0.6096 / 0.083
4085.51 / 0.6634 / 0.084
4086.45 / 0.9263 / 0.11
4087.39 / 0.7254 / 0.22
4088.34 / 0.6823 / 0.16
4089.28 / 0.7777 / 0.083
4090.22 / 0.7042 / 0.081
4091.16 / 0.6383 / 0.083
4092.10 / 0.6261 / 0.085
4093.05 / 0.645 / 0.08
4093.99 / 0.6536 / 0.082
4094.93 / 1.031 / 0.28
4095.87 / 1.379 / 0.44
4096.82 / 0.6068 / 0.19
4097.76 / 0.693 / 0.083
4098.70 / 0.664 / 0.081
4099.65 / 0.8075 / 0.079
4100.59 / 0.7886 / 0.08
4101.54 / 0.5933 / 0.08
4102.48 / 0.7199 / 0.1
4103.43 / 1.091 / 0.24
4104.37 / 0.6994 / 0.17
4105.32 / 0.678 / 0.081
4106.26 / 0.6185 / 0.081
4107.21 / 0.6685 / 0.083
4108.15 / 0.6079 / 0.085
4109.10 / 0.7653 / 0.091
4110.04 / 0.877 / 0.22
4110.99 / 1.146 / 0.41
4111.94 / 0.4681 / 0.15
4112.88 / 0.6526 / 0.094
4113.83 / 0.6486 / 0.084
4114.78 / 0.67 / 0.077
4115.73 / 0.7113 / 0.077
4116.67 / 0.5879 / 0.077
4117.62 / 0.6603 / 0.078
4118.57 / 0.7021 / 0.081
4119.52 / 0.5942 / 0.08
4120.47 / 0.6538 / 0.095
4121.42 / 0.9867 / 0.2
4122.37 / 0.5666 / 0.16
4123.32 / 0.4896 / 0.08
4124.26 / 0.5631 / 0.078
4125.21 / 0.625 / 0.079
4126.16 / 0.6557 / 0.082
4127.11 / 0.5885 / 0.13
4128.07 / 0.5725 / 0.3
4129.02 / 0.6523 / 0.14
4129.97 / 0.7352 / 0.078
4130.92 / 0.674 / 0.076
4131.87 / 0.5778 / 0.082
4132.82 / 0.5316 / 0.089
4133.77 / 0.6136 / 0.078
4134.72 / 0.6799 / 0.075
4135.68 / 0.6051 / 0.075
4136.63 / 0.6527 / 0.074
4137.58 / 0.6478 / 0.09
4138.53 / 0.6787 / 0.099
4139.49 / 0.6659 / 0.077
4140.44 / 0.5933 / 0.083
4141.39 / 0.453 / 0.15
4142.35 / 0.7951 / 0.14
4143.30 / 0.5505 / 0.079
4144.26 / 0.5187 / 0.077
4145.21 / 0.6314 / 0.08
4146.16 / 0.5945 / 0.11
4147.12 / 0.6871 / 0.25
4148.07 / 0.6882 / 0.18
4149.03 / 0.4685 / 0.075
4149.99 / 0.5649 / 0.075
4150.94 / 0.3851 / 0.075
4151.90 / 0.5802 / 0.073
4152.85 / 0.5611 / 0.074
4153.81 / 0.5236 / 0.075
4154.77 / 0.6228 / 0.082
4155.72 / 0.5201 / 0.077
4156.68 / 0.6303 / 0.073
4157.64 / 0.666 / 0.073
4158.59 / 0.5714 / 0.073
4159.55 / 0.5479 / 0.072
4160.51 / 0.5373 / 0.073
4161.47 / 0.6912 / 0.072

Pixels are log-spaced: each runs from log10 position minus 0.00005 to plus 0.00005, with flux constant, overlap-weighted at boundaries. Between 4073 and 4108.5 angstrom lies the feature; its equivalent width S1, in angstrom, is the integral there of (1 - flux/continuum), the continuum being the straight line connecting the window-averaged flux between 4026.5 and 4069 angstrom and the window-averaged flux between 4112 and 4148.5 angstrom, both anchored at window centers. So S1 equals -4.63 angstrom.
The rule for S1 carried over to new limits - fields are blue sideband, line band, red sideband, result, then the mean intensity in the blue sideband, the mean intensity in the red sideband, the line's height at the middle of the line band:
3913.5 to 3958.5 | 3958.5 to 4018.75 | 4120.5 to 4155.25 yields 0.3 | 0.667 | 0.611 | 0.652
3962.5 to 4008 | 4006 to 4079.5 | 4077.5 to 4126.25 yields 6.7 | 0.657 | 0.709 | 0.682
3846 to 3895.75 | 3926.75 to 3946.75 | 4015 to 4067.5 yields 1.9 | 0.781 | 0.621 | 0.719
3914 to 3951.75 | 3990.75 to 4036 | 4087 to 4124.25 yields 5.2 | 0.659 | 0.723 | 0.689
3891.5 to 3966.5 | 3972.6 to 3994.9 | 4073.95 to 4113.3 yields 1.2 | 0.682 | 0.727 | 0.697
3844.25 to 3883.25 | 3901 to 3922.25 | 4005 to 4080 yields 1.6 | 0.789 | 0.62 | 0.744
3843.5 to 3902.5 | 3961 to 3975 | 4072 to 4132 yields 1.3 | 0.779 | 0.694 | 0.744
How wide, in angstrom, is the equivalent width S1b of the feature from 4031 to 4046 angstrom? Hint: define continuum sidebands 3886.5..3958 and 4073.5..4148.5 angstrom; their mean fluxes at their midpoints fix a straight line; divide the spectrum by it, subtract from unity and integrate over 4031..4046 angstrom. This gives 1.4 angstrom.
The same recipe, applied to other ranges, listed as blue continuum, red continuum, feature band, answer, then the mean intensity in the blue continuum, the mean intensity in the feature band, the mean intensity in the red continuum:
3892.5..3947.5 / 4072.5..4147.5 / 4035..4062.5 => 1.8 angstrom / 0.681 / 0.636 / 0.679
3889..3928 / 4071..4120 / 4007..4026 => 2.4 angstrom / 0.709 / 0.619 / 0.705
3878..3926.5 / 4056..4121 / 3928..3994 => 2.8 angstrom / 0.709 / 0.671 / 0.682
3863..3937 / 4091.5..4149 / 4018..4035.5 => 2.8 angstrom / 0.738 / 0.591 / 0.681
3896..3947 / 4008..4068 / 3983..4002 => -0.2 angstrom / 0.674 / 0.646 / 0.619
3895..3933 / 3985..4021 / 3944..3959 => -0.4 angstrom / 0.693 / 0.689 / 0.636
